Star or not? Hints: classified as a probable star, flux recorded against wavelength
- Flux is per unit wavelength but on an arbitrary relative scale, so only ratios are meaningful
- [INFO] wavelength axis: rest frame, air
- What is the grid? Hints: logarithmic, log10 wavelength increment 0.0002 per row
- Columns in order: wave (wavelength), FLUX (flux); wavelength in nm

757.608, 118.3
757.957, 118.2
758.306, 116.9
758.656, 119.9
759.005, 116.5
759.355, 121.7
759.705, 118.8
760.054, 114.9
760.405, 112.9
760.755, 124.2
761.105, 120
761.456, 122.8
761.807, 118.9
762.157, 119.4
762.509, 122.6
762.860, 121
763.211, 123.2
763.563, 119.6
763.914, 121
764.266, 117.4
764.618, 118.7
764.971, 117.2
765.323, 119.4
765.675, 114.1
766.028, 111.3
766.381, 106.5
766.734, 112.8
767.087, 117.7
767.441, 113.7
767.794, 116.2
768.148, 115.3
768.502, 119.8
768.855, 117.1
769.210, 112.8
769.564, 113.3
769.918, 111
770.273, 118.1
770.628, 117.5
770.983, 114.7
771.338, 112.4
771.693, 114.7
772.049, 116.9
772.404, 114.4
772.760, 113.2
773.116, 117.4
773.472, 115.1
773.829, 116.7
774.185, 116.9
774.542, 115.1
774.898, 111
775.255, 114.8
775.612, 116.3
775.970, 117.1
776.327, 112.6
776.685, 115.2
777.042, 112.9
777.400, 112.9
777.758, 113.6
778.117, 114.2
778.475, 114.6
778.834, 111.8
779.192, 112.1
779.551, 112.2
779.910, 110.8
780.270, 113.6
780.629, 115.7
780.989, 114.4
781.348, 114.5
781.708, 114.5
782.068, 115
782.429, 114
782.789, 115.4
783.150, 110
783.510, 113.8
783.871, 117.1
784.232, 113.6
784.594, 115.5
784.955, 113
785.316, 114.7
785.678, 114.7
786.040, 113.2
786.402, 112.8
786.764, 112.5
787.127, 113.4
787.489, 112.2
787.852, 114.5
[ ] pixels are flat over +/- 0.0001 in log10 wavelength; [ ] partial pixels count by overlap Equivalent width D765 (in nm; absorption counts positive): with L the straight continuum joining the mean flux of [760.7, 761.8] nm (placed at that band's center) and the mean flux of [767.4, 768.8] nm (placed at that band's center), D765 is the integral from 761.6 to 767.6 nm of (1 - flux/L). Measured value 0.09 nm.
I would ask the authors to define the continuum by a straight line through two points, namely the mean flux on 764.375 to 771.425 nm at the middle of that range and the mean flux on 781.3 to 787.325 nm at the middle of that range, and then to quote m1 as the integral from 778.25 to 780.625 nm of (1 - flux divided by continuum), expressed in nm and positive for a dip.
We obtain 0.03 nm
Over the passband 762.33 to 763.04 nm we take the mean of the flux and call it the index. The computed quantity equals 122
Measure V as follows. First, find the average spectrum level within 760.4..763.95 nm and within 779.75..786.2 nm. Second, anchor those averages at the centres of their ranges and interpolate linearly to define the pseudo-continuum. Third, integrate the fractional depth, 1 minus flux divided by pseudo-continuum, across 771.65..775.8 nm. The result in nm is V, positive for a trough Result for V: 0.067 nm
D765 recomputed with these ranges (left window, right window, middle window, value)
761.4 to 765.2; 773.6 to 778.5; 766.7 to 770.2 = 0.08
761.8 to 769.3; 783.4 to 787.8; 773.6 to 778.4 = 0.04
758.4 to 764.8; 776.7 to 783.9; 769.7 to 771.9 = 0.04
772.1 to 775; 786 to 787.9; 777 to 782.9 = 0.02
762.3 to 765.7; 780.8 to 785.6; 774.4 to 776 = 0.03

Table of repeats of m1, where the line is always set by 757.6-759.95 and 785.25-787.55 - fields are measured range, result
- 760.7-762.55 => -0.05 nm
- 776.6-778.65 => 0.02 nm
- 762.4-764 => -0.05 nm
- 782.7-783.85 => 0.00 nm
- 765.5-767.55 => 0.08 nm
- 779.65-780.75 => 0.01 nm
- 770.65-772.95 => 0.03 nm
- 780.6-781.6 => 0.00 nm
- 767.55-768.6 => 0.00 nm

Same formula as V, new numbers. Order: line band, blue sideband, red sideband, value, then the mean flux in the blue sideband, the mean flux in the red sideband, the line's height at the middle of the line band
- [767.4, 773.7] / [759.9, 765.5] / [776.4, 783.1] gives 0.09 nm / 120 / 114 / 117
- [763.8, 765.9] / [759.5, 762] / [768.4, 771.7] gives -0.01 nm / 119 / 115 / 117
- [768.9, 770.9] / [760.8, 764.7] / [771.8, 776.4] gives 0.04 nm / 121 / 115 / 117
